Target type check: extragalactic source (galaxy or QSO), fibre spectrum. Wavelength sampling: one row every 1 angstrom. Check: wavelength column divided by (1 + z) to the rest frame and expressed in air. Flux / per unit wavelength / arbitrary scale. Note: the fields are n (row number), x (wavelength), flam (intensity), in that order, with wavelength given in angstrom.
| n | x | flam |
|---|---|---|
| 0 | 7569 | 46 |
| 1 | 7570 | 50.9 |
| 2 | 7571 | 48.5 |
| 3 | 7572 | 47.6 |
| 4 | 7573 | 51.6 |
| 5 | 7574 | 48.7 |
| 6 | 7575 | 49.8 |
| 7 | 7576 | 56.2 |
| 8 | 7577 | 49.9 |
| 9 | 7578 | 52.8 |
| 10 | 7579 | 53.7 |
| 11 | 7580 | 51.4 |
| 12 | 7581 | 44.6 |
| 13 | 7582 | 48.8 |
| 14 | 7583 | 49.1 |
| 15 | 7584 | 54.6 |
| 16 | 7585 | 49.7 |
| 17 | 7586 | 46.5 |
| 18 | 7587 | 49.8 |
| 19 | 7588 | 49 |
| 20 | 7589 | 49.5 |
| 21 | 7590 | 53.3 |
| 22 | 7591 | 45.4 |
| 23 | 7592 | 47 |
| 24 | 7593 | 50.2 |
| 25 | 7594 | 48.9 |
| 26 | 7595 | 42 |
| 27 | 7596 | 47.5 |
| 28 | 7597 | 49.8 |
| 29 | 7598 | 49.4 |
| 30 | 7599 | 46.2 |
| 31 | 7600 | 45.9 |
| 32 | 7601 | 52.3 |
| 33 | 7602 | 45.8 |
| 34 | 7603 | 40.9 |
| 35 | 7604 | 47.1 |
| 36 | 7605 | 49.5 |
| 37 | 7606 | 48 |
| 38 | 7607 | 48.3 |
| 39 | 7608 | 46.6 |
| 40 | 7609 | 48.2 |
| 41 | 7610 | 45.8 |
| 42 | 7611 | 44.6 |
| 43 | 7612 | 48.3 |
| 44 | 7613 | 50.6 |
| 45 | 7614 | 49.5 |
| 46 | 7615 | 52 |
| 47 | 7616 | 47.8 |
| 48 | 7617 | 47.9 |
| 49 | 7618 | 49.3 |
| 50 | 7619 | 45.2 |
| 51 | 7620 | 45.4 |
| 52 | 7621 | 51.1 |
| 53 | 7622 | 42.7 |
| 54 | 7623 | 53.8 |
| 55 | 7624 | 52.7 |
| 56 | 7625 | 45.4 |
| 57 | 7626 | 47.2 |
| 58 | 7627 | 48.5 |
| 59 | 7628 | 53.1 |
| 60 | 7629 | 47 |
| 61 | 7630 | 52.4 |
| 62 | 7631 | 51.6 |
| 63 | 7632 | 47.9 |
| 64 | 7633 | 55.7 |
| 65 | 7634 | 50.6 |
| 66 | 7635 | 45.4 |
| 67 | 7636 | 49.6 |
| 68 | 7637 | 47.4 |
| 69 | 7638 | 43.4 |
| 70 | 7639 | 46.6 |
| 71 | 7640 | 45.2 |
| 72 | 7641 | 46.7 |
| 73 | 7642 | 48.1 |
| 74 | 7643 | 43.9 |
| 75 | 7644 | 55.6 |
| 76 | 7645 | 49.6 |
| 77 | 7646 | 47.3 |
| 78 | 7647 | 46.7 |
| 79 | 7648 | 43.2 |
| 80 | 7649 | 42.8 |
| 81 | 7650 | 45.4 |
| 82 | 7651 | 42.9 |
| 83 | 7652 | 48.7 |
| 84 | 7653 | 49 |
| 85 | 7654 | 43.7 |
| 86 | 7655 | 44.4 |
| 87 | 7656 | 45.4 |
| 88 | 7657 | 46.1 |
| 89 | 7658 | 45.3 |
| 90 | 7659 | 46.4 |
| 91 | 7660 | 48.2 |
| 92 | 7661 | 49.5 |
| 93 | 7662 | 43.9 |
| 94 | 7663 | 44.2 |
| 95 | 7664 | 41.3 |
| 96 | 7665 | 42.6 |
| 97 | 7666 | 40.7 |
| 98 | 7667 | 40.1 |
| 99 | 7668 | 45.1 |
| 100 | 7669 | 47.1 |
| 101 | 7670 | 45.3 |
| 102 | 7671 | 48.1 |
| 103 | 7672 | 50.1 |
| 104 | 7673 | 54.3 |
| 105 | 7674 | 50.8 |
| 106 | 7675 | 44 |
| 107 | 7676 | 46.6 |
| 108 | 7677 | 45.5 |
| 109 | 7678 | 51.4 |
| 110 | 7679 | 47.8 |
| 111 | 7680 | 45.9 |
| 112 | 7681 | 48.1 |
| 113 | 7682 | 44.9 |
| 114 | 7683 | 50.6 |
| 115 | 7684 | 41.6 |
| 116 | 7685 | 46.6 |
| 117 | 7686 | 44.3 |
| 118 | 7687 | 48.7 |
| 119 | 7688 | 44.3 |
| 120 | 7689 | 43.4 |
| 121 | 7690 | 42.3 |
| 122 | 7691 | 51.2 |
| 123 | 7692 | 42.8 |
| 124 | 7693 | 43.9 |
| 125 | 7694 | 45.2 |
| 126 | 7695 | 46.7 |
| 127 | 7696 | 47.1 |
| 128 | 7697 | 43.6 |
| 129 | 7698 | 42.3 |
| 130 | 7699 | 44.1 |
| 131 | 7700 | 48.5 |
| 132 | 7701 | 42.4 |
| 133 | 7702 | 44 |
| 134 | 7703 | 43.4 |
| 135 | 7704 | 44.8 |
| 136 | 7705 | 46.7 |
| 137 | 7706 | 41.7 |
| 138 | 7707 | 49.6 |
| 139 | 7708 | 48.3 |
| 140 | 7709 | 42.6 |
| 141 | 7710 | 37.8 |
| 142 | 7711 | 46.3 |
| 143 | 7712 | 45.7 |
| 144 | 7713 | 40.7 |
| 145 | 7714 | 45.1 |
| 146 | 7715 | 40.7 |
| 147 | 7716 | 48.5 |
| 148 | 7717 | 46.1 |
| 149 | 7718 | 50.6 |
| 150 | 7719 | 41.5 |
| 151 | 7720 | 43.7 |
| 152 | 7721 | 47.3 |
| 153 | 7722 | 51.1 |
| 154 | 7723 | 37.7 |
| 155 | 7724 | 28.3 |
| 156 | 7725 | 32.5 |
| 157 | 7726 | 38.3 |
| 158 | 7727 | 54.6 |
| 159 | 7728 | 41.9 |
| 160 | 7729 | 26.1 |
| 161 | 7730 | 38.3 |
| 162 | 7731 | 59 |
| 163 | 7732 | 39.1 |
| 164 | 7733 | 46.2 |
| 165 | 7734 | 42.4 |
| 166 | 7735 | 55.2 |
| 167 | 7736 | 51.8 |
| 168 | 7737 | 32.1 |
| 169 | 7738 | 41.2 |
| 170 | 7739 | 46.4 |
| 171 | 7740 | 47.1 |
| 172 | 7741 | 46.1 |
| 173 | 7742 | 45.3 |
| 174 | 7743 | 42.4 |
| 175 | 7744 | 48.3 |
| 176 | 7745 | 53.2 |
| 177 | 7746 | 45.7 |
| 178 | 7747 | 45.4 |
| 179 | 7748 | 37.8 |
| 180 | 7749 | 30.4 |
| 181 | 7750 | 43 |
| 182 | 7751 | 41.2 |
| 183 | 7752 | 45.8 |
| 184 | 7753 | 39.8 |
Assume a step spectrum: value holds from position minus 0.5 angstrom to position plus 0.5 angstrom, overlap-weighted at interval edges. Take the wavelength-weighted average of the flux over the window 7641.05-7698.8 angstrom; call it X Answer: 46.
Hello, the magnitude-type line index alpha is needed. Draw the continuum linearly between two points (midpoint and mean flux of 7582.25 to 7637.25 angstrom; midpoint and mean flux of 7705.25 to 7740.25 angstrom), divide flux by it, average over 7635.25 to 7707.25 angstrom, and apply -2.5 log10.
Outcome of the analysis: 0.00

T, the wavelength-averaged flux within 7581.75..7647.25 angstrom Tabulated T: 48.4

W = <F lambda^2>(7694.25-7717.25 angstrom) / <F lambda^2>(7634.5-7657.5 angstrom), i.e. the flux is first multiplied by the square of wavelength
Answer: 0.98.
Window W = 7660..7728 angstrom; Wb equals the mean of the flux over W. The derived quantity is 45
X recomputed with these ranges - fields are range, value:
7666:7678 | 46.9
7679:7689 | 46.1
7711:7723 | 45.2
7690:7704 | 44.9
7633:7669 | 46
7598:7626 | 47.8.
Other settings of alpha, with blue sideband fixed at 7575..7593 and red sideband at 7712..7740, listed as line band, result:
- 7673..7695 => -0.03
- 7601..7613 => 0.04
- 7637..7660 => 0.02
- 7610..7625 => 0.00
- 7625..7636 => -0.04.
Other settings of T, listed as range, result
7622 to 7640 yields 49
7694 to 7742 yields 44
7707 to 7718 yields 44.7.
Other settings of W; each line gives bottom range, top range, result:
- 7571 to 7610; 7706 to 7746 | 0.94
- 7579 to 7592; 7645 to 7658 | 0.94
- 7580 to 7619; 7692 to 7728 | 0.94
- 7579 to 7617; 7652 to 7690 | 0.97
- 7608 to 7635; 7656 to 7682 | 0.96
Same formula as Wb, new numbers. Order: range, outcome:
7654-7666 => 45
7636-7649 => 46.9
